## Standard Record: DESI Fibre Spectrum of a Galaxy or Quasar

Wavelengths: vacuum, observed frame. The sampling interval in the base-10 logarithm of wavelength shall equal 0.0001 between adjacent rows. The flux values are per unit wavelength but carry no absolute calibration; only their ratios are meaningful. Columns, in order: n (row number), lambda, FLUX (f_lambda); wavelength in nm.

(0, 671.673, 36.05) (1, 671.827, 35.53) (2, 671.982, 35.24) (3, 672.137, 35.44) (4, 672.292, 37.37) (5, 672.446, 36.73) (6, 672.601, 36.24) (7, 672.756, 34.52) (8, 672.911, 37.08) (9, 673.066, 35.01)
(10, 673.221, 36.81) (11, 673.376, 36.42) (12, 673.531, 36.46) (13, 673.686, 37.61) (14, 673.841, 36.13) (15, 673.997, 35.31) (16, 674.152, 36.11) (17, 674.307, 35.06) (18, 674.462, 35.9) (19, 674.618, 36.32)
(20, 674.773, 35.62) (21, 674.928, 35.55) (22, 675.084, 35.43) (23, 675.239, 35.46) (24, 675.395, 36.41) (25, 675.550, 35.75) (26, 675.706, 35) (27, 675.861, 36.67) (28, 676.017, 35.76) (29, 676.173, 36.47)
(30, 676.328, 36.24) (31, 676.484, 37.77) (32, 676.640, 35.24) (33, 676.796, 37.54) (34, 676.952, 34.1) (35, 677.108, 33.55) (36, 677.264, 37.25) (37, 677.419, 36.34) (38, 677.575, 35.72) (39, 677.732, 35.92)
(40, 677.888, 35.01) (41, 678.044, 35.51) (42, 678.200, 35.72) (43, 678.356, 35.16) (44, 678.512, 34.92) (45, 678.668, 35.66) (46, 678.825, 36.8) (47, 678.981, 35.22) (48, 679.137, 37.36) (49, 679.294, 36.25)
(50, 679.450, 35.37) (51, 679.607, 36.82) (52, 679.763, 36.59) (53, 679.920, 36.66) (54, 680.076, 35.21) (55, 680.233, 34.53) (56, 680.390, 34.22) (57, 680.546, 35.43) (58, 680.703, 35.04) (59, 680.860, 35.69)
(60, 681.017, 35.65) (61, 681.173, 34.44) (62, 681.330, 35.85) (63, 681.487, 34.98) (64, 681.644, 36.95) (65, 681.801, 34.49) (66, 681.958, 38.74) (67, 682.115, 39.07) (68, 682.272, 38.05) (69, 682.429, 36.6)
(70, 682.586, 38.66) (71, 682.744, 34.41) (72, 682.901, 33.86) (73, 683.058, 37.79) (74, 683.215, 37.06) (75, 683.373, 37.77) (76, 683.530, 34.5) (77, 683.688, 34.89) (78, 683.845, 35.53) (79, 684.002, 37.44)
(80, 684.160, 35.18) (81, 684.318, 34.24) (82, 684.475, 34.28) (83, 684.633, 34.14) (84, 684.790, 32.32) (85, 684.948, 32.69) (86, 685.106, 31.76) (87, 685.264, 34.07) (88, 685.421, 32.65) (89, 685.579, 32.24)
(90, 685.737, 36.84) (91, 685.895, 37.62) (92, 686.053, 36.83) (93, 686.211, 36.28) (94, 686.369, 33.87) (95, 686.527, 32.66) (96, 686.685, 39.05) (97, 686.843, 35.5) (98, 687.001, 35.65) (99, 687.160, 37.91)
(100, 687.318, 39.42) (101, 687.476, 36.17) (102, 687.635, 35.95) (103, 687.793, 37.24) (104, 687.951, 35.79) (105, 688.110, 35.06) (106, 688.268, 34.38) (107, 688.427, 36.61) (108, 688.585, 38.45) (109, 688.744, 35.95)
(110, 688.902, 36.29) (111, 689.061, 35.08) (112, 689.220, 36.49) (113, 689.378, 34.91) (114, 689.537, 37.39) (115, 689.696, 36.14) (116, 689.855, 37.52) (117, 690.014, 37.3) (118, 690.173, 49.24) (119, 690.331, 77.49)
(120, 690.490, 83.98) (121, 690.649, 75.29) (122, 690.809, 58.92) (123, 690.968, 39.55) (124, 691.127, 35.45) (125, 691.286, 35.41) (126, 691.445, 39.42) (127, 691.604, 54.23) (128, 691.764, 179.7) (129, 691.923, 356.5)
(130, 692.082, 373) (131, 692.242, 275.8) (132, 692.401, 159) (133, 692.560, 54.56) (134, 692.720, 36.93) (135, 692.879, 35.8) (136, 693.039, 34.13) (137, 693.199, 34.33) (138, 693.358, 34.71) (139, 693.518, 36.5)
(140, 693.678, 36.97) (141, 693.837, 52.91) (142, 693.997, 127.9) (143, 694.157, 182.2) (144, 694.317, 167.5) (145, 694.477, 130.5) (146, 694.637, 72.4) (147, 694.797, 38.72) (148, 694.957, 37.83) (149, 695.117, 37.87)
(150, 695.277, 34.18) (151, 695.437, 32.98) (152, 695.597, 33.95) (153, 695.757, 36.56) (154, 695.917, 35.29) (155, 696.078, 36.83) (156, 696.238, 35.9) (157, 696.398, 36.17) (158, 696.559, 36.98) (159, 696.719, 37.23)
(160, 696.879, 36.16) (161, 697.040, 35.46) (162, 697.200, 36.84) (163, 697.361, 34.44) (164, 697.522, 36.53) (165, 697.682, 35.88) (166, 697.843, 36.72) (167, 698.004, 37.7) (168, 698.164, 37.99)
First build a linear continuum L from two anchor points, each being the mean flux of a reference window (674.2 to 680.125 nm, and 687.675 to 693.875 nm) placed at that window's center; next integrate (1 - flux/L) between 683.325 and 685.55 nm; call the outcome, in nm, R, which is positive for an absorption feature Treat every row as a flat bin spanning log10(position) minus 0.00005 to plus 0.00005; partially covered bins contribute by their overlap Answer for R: 0.834 nm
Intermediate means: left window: 35.9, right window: 71.6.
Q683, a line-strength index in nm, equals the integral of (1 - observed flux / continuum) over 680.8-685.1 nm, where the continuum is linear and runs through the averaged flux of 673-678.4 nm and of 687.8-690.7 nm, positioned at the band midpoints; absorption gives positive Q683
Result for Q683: 0.464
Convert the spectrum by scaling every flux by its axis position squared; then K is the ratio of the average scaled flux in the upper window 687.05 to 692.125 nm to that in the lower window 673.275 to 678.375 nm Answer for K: 1.9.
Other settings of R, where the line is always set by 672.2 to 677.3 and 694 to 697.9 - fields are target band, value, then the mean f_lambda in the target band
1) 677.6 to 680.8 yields 0.34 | 35.7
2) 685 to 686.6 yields 0.39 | 34.5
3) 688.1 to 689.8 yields 0.43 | 36.1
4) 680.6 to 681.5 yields 0.14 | 35.3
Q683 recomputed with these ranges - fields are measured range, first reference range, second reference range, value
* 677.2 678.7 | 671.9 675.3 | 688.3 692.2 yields 0.37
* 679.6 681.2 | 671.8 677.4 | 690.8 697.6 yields 0.42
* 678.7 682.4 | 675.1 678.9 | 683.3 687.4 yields -0.05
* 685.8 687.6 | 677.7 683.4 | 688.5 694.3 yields 0.74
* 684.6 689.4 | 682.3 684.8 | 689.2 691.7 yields 0.77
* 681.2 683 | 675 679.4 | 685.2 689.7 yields -0.03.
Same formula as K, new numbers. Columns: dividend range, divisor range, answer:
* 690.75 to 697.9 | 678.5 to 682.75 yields 2.15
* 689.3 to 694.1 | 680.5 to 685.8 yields 2.49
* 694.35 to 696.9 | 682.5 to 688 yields 1.36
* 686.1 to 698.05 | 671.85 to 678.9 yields 1.79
